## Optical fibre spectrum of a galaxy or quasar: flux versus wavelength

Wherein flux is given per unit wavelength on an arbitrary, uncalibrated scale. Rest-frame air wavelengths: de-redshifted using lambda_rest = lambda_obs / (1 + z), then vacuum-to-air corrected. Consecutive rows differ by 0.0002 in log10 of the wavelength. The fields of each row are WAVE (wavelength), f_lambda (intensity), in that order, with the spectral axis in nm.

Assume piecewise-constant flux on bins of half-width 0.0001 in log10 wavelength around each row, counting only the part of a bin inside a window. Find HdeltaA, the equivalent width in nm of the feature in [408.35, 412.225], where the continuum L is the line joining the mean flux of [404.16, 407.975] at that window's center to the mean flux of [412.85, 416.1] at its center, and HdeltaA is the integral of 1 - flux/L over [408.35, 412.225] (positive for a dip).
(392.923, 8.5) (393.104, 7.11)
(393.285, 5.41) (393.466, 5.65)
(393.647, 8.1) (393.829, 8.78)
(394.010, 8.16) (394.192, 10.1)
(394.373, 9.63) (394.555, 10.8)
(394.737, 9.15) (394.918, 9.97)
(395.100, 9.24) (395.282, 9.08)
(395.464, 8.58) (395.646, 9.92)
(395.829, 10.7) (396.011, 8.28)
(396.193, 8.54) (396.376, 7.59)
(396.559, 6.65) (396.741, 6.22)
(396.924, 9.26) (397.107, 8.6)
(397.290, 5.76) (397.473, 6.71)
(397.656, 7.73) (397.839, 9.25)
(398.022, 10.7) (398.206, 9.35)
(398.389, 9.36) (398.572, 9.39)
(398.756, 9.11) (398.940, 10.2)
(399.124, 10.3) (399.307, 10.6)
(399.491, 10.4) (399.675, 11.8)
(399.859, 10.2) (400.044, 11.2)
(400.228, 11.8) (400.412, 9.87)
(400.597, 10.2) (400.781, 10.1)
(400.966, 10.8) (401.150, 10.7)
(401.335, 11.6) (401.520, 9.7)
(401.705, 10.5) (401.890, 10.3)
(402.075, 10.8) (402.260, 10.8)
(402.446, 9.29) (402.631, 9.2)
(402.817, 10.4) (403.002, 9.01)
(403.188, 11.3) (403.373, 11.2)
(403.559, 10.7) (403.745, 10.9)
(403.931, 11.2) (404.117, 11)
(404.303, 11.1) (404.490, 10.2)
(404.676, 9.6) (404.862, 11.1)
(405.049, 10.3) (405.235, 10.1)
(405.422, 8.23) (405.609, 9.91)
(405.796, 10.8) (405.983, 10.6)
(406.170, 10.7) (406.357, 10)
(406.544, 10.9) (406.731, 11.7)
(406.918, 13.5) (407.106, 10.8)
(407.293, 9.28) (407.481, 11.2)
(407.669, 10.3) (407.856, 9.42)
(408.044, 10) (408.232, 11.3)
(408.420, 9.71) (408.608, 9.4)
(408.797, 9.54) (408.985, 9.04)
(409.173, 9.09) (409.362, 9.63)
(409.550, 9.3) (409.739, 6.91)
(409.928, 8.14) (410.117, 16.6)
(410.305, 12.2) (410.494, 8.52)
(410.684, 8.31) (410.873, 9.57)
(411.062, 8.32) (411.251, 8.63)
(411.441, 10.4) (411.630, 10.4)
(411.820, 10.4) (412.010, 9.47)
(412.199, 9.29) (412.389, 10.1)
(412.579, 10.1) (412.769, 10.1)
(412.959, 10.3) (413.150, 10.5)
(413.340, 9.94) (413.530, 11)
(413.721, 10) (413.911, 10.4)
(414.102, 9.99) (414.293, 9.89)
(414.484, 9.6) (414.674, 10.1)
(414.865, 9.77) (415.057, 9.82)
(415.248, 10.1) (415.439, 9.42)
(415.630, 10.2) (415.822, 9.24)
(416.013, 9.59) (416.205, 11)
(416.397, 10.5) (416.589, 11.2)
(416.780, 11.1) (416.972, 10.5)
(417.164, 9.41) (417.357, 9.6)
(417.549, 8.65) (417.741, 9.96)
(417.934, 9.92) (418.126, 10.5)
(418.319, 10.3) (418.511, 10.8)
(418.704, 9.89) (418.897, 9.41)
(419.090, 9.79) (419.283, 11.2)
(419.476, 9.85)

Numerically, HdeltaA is 0.217 nm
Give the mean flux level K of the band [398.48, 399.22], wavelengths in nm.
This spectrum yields 9.76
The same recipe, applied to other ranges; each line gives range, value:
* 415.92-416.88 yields 10.7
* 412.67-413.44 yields 10.2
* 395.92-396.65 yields 7.76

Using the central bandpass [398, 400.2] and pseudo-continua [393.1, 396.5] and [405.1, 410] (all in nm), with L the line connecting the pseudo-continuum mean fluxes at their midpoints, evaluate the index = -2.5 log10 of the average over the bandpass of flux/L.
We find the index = -0.12 mag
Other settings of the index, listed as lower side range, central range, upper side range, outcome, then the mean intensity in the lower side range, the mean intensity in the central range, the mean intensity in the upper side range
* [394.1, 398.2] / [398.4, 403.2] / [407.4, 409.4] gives -0.13 mag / 8.76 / 10.3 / 9.87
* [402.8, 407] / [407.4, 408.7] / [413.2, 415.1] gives 0.03 mag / 10.6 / 10.2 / 10.1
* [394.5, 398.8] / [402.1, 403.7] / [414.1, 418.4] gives -0.13 mag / 8.73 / 10.3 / 10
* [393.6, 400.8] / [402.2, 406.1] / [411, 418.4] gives -0.08 mag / 9.29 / 10.3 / 10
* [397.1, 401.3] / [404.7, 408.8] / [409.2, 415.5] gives -0.06 mag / 9.8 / 10.4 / 9.91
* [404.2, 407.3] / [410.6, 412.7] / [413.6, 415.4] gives 0.07 mag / 10.6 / 9.56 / 9.96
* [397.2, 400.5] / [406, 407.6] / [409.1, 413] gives -0.13 mag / 9.66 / 11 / 9.8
